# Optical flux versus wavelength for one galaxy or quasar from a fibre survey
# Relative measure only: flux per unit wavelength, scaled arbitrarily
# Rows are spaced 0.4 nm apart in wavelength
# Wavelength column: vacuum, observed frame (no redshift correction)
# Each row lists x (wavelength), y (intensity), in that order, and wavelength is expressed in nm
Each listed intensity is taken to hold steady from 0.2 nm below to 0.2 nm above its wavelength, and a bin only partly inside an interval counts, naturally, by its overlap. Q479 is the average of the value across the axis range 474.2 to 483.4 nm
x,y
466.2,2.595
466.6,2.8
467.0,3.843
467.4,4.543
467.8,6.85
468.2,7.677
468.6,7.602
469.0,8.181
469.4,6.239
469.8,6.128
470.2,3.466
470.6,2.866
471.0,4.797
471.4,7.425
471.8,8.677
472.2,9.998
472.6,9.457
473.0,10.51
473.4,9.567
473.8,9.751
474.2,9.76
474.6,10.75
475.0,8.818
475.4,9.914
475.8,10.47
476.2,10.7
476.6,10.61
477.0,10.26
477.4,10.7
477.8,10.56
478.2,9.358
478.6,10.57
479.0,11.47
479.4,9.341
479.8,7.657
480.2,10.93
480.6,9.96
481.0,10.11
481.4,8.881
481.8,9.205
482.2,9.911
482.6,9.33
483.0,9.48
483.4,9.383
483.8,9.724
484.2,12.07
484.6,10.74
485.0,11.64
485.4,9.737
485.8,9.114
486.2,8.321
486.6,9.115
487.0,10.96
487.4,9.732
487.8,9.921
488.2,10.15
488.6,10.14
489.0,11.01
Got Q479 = 9.94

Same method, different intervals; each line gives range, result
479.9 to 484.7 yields 9.91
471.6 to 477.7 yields 10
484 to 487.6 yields 10.2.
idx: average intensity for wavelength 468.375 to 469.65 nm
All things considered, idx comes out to 7.3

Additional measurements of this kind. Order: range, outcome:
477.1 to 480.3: 10.1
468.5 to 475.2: 7.89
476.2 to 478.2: 10.4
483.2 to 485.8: 10.4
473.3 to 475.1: 9.79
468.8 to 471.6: 5.59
